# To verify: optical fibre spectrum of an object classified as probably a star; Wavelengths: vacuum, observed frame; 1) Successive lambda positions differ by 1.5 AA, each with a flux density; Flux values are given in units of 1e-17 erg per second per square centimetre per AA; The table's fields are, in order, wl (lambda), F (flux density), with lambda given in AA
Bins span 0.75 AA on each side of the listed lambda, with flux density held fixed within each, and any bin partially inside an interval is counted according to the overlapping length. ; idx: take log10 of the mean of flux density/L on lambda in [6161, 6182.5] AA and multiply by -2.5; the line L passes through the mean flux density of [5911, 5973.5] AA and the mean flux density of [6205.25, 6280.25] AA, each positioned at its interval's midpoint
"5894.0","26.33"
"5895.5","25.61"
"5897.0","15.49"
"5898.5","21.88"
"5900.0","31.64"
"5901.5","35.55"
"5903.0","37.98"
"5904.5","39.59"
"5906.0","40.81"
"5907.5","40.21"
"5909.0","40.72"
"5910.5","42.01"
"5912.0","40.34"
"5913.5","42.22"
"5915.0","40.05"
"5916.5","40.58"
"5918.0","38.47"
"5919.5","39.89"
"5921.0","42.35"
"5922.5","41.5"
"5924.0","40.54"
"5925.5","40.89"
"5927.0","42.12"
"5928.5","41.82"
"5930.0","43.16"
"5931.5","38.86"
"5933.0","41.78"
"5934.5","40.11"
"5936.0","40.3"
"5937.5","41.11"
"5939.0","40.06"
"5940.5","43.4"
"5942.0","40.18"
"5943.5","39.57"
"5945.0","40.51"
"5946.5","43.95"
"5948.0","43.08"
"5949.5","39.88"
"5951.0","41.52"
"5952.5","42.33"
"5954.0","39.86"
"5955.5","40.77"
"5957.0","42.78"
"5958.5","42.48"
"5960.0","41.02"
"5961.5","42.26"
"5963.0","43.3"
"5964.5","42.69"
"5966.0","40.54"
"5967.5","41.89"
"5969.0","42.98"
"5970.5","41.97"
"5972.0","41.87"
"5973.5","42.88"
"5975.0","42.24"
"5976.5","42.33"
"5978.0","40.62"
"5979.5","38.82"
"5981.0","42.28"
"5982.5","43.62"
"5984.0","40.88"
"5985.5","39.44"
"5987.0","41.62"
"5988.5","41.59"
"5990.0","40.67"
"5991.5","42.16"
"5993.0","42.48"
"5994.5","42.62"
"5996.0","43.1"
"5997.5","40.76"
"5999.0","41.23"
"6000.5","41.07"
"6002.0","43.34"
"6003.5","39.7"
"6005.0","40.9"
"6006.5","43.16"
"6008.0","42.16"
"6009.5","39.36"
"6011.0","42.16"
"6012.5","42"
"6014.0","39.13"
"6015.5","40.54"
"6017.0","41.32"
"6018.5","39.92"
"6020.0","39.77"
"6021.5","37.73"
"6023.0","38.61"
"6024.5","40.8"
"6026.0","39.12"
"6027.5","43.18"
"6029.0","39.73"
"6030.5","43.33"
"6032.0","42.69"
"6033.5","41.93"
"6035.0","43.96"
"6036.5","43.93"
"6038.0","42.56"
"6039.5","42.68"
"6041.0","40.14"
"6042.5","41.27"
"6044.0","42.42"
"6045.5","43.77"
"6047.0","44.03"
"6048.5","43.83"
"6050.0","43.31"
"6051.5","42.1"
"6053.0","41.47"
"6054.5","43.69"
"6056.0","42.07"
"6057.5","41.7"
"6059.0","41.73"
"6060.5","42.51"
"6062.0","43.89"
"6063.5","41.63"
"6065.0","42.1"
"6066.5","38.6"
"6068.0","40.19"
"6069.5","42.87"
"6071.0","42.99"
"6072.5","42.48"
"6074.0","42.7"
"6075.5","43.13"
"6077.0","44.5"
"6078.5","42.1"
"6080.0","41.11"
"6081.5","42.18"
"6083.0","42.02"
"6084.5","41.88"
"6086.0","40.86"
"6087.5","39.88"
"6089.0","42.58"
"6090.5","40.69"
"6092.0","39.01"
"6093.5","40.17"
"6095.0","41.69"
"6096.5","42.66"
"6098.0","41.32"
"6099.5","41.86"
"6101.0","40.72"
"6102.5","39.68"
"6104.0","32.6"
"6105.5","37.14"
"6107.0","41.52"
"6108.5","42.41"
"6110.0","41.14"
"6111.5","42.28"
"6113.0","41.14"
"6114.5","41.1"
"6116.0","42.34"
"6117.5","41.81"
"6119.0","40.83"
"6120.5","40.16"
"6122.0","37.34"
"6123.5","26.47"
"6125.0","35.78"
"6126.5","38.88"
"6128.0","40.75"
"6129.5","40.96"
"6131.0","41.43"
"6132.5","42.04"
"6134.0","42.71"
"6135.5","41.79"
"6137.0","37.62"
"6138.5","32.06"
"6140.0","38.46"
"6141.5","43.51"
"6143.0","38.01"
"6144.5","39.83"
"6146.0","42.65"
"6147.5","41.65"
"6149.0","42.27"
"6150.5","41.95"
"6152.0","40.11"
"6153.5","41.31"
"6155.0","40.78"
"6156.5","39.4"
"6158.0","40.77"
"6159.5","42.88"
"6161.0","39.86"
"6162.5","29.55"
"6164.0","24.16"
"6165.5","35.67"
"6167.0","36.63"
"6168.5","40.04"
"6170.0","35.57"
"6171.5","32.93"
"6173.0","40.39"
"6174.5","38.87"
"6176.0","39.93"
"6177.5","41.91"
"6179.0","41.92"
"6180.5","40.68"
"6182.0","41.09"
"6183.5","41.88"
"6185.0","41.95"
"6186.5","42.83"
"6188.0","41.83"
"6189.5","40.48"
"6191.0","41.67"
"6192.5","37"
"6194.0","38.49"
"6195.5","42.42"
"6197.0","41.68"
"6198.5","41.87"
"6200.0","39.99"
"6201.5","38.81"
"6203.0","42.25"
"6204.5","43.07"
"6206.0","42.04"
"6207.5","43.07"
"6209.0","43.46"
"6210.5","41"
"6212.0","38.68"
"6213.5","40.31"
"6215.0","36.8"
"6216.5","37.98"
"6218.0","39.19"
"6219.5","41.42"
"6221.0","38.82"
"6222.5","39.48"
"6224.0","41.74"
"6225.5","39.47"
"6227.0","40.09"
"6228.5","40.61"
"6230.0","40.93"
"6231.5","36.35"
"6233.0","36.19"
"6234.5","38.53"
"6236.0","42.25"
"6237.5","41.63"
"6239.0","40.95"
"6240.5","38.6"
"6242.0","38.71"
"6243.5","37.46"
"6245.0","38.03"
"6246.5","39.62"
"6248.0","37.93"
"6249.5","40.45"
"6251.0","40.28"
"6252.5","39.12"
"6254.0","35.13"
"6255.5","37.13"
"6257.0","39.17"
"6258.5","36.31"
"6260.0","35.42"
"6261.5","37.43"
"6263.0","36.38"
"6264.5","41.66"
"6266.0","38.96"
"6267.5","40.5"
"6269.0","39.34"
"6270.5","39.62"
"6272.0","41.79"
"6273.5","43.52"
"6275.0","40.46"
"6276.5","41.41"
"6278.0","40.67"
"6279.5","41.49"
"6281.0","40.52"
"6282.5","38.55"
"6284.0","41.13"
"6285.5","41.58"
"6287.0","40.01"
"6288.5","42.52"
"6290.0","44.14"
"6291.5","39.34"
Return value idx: 0.08 mag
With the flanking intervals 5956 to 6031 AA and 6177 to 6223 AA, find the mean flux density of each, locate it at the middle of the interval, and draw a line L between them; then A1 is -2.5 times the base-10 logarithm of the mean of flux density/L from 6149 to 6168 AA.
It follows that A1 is 0.081 mag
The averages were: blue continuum 41.4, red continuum 40.8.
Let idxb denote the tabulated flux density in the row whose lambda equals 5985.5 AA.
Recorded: 39.44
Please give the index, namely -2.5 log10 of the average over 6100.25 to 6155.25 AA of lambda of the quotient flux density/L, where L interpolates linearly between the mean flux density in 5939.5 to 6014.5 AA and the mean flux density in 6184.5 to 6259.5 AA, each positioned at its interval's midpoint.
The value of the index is 0.02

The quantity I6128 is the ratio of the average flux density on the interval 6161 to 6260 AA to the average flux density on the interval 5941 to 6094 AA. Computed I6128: 0.94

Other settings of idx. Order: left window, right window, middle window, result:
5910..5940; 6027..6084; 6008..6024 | 0.05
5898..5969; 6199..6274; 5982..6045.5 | -0.03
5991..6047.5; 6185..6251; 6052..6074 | -0.02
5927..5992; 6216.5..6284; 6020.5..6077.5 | -0.03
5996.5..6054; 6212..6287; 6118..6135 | 0.05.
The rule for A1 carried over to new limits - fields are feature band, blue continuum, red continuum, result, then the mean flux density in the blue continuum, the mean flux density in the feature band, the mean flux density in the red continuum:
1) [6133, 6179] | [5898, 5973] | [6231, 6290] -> 0.03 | 40.6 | 38.8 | 39.5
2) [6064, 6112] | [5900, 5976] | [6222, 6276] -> -0.03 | 41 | 41.2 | 39.2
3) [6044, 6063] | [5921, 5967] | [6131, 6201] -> -0.06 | 41.4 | 42.8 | 39.6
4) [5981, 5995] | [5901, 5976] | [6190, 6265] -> -0.02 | 41.2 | 41.7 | 39.5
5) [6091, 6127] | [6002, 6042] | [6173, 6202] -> 0.04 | 41.2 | 39.6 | 40.8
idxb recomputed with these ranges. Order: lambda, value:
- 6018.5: 39.92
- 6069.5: 42.87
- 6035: 43.96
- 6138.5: 32.06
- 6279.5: 41.49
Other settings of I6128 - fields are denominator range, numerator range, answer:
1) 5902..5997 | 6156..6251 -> 0.96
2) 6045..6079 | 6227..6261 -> 0.91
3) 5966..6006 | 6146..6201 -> 0.95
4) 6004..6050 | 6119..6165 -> 0.93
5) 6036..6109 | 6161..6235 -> 0.95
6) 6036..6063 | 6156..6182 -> 0.89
